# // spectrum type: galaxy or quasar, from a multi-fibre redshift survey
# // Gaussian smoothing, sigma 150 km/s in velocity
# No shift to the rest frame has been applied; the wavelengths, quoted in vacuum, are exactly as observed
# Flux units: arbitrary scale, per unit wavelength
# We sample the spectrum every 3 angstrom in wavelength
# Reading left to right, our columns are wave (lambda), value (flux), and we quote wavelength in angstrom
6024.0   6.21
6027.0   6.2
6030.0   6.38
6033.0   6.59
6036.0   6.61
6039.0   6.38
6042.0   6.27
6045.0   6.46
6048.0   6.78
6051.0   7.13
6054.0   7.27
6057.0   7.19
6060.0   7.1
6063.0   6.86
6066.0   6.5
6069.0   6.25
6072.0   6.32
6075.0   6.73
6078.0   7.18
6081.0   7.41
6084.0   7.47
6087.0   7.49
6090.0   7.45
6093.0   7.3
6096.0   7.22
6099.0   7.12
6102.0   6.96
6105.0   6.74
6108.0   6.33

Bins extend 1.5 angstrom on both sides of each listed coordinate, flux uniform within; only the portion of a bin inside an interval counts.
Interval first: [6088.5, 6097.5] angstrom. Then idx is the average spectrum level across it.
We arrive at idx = 7.32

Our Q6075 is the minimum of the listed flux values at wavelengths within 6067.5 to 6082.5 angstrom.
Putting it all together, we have 6.25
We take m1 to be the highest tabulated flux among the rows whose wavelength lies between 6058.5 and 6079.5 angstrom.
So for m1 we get 7.18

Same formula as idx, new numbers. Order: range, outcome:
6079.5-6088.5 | 7.46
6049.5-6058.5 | 7.2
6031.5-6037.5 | 6.6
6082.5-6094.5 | 7.43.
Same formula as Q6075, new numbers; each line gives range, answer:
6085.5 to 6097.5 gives 7.22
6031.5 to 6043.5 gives 6.27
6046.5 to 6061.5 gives 6.78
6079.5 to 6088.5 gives 7.41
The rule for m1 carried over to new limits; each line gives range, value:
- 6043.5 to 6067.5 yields 7.27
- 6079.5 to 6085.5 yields 7.47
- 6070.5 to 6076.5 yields 6.73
